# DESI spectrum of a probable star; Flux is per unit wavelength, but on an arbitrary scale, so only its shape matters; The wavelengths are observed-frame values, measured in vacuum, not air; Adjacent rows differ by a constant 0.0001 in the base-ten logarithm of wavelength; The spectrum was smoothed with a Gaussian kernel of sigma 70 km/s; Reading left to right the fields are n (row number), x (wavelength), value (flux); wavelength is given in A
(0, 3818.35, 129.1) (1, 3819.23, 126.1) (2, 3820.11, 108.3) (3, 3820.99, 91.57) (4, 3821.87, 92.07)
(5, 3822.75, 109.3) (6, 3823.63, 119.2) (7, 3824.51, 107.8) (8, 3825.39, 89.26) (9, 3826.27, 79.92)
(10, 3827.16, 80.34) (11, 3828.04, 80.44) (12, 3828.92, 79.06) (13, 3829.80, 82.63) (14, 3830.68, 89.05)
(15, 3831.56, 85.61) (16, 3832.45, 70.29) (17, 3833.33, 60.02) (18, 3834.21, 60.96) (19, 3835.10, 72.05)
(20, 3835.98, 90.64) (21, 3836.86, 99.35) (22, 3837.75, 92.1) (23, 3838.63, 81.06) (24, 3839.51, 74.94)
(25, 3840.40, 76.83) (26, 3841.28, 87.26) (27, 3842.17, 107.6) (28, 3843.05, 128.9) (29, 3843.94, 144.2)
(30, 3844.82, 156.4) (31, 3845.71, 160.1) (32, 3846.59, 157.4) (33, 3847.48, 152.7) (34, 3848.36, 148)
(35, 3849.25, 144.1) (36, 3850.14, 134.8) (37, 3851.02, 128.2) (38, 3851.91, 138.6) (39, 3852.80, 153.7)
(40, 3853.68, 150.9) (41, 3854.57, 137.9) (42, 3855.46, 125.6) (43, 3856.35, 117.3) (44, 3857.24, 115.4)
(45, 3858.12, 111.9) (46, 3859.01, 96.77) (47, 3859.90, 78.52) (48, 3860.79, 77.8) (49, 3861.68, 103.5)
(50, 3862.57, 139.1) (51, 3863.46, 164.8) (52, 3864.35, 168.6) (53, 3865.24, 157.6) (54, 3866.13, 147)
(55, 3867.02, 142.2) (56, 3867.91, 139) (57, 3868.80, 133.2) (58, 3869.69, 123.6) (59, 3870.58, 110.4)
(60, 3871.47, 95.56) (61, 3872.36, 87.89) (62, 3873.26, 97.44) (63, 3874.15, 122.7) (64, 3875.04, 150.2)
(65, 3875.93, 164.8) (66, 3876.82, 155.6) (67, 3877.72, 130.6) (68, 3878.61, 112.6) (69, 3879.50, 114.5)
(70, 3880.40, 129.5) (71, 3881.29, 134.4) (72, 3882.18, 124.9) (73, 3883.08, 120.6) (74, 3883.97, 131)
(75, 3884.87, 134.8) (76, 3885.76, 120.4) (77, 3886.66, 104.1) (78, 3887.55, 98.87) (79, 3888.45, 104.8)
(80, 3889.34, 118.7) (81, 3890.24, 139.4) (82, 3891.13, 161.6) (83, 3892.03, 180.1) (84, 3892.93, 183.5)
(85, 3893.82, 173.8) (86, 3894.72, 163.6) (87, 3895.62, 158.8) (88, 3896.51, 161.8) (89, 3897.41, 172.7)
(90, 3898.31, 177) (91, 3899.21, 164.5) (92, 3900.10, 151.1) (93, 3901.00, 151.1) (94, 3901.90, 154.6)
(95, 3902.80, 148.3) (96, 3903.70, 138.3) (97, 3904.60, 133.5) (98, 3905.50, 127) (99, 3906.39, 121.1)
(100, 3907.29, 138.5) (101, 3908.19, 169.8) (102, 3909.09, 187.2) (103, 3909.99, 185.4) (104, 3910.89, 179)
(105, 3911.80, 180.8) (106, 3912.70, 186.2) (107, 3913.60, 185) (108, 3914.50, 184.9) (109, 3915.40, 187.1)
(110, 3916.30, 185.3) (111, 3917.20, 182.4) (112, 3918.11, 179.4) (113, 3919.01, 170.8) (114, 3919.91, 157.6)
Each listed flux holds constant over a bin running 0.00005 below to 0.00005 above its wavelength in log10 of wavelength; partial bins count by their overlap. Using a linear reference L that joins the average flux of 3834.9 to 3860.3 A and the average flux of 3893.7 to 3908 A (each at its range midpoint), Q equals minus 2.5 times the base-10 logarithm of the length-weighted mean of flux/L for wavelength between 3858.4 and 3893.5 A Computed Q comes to 0.07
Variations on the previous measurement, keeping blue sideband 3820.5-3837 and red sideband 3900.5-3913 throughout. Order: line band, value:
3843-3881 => -0.15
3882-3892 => 0.11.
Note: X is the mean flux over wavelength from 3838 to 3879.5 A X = 127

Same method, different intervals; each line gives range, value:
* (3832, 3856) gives 116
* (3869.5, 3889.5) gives 121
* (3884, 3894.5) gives 138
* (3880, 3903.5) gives 145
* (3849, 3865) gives 127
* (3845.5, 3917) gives 142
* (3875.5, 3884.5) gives 132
